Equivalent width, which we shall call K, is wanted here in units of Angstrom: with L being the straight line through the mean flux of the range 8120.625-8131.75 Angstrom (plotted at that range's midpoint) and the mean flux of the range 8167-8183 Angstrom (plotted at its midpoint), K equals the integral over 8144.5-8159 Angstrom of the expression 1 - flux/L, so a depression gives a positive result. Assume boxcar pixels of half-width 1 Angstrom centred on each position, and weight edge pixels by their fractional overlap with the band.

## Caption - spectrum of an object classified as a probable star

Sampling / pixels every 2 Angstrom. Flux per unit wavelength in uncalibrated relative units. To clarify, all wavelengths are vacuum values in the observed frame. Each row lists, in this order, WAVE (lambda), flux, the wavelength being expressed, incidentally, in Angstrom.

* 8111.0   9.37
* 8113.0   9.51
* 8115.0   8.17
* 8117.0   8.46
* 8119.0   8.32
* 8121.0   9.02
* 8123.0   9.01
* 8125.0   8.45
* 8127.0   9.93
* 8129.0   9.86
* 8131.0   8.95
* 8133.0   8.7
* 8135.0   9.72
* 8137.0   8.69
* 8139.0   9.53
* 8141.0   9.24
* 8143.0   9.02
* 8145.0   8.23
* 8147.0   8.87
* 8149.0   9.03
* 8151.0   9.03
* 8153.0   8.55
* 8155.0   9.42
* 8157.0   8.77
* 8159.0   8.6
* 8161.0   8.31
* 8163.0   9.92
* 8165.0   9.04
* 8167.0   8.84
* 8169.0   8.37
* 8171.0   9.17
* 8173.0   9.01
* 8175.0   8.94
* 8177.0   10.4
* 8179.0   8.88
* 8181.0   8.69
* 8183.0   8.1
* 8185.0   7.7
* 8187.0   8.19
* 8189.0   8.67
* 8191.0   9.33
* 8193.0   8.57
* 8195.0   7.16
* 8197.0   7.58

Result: 0.4 Angstrom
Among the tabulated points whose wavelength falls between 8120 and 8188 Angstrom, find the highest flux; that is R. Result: 10.4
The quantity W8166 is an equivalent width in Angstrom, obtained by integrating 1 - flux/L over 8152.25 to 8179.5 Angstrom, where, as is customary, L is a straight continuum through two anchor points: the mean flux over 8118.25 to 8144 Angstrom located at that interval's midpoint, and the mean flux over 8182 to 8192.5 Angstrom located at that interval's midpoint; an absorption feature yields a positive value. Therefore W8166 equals -1.1 Angstrom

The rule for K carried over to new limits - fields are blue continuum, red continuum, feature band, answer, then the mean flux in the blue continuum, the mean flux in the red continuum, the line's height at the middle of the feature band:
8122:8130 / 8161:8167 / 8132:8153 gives 0.6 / 9.31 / 9.18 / 9.25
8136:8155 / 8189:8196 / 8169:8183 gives -0.7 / 8.94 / 8.4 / 8.59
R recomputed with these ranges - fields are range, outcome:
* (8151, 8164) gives 9.92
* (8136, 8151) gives 9.53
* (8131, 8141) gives 9.72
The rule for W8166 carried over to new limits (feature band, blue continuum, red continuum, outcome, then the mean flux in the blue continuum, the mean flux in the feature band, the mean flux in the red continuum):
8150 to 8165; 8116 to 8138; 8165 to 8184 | 0.0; 9.01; 8.95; 8.94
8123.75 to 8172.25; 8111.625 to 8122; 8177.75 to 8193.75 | -2.1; 8.72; 9.01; 8.54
